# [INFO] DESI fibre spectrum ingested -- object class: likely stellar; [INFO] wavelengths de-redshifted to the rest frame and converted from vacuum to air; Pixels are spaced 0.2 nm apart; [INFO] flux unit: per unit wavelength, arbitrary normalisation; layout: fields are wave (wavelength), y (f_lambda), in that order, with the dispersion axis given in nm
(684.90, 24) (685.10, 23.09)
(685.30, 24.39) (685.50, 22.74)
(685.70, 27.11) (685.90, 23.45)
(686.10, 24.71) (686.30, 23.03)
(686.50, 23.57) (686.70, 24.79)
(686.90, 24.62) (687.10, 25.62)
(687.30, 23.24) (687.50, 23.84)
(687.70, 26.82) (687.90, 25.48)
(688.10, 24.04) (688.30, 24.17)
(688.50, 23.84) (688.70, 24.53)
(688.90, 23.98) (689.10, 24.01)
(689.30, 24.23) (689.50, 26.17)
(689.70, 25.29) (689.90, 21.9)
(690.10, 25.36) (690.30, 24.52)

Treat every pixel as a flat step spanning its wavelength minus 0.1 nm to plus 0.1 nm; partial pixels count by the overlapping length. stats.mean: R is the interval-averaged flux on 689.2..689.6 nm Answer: 25.2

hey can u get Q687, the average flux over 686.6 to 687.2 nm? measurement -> 25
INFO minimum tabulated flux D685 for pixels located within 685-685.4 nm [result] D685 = 23.09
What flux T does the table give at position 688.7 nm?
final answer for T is 24.53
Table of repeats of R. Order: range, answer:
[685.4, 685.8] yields 24.9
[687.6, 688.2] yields 25.4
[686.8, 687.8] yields 24.8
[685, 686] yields 24.2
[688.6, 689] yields 24.3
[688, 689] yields 24.1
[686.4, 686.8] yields 24.2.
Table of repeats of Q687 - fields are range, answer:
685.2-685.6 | 23.6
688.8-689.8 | 24.7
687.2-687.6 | 23.5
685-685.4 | 23.7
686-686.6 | 23.8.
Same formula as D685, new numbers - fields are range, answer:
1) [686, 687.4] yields 23.03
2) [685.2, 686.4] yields 22.74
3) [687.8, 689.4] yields 23.84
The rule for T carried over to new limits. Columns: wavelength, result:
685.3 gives 24.39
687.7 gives 26.82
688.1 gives 24.04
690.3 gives 24.52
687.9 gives 25.48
